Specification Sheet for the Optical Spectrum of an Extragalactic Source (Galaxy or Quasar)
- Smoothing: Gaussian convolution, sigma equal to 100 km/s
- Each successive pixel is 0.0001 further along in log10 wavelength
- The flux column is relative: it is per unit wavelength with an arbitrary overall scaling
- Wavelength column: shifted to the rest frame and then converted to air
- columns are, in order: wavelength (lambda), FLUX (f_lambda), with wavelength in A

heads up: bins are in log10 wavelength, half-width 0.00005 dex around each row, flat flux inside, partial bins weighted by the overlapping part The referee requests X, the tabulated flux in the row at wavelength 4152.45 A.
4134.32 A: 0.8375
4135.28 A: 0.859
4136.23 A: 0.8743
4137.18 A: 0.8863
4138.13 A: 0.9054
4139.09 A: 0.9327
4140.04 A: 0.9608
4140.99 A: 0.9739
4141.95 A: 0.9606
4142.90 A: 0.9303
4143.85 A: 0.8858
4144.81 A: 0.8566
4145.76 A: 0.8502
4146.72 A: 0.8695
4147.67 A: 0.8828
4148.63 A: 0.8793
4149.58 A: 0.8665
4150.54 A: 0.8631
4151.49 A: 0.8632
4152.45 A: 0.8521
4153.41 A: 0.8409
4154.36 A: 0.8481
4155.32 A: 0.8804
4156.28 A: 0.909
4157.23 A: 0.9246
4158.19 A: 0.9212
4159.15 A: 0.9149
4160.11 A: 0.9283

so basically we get 0.8521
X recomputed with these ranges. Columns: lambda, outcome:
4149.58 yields 0.8665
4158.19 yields 0.9212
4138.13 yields 0.9054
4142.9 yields 0.9303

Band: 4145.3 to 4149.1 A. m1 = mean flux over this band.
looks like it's 0.869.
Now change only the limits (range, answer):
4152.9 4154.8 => 0.846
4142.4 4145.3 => 0.893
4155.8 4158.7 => 0.918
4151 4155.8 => 0.857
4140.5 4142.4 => 0.966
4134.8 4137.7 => 0.875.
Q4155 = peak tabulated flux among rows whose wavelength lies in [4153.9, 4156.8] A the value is 0.909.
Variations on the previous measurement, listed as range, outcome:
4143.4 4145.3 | 0.8858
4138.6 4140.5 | 0.9608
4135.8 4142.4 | 0.9739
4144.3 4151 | 0.8828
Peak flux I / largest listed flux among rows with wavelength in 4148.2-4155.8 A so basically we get 0.8804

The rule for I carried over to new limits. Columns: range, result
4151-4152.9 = 0.8632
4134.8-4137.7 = 0.8863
